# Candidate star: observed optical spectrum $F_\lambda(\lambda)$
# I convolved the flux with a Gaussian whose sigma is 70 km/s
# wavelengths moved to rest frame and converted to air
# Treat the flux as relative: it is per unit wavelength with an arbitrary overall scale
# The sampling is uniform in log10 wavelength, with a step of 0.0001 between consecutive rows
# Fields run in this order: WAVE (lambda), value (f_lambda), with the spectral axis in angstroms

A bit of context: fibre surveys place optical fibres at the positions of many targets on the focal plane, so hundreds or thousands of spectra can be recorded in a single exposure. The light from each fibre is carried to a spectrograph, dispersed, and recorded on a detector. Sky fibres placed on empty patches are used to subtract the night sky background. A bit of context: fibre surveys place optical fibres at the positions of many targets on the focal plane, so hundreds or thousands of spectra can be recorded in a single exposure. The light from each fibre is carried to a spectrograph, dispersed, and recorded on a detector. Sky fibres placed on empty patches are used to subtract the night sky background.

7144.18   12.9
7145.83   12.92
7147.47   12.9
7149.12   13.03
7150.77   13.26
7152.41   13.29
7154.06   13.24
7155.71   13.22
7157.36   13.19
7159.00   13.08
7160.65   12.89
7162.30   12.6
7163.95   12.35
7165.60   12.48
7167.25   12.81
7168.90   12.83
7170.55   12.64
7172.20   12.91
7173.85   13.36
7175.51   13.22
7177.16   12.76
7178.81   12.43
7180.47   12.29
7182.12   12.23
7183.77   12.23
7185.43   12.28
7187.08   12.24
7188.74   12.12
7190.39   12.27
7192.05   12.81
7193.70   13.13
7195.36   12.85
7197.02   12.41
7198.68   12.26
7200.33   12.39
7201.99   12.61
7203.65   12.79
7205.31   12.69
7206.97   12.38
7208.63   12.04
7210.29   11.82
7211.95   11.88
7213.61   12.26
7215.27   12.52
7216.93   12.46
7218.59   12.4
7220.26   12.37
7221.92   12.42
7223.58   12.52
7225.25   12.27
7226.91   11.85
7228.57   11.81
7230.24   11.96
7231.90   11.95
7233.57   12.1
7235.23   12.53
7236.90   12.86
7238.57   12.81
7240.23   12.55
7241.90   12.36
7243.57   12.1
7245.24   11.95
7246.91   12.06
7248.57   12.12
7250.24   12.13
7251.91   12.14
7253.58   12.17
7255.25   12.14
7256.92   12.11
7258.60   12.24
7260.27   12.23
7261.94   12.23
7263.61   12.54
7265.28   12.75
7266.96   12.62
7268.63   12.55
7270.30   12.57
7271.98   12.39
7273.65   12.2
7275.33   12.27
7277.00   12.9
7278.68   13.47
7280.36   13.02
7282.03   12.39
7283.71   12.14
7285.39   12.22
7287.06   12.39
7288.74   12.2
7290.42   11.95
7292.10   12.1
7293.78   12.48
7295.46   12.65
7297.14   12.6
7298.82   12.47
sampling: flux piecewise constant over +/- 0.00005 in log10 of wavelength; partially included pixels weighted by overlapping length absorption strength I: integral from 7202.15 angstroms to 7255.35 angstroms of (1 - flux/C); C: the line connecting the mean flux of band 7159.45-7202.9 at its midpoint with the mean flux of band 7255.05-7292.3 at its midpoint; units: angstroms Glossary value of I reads 1.0 angstroms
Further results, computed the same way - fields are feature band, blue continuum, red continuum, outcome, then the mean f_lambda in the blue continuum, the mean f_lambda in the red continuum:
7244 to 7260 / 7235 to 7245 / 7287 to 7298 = 0.4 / 12.5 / 12.3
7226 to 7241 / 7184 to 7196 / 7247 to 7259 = 0.0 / 12.5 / 12.1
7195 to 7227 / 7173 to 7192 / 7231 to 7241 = 0.3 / 12.5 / 12.5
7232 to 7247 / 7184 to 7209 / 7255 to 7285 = 0.1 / 12.5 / 12.5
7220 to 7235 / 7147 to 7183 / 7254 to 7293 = 0.5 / 12.9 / 12.4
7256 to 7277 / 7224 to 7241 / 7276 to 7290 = 0.1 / 12.3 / 12.6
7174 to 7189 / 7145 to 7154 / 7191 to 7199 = 0.4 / 13.1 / 12.7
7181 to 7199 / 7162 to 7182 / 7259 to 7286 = 0.3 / 12.7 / 12.5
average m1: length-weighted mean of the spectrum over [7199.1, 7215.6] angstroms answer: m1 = 12.3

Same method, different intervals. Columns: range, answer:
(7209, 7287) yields 12.3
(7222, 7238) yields 12.2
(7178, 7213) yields 12.4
